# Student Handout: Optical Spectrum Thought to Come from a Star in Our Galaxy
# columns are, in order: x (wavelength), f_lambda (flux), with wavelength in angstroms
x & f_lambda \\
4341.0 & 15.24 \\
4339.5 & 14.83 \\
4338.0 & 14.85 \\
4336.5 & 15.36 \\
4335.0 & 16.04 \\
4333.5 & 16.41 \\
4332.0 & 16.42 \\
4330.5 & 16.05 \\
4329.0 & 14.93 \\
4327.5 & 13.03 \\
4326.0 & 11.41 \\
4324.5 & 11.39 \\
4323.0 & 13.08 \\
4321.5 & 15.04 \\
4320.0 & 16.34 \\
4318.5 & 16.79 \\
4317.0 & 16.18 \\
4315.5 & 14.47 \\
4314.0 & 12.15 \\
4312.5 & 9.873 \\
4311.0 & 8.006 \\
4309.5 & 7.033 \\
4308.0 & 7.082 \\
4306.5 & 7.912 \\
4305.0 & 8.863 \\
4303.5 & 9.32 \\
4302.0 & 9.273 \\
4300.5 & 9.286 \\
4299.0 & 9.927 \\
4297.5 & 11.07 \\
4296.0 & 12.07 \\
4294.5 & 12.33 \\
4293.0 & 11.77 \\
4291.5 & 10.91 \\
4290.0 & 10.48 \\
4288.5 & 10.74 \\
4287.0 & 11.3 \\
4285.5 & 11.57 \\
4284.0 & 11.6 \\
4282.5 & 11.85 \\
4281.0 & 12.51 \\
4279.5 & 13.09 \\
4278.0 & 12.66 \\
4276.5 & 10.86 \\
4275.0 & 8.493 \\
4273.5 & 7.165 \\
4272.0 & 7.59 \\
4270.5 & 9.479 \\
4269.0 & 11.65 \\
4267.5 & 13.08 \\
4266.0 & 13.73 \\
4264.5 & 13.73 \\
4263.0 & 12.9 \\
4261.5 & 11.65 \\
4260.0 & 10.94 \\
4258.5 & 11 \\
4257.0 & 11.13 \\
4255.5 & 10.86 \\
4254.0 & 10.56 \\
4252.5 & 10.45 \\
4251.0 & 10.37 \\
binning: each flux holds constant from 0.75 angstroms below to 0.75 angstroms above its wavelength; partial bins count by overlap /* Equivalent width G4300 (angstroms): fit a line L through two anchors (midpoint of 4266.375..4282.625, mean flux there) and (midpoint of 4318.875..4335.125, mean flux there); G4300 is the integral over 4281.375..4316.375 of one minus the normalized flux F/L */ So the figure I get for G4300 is 5.7 angstroms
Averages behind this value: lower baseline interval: 10.8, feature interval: 10.4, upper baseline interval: 14.6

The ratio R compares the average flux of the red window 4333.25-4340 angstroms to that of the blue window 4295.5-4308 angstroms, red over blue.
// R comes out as 1.63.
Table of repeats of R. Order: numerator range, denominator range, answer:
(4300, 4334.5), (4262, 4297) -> 1.08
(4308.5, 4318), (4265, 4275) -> 1.09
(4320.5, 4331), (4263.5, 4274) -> 1.23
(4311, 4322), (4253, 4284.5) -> 1.24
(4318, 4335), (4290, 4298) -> 1.27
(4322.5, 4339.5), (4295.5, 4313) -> 1.59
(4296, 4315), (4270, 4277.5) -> 1.06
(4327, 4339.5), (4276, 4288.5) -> 1.30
